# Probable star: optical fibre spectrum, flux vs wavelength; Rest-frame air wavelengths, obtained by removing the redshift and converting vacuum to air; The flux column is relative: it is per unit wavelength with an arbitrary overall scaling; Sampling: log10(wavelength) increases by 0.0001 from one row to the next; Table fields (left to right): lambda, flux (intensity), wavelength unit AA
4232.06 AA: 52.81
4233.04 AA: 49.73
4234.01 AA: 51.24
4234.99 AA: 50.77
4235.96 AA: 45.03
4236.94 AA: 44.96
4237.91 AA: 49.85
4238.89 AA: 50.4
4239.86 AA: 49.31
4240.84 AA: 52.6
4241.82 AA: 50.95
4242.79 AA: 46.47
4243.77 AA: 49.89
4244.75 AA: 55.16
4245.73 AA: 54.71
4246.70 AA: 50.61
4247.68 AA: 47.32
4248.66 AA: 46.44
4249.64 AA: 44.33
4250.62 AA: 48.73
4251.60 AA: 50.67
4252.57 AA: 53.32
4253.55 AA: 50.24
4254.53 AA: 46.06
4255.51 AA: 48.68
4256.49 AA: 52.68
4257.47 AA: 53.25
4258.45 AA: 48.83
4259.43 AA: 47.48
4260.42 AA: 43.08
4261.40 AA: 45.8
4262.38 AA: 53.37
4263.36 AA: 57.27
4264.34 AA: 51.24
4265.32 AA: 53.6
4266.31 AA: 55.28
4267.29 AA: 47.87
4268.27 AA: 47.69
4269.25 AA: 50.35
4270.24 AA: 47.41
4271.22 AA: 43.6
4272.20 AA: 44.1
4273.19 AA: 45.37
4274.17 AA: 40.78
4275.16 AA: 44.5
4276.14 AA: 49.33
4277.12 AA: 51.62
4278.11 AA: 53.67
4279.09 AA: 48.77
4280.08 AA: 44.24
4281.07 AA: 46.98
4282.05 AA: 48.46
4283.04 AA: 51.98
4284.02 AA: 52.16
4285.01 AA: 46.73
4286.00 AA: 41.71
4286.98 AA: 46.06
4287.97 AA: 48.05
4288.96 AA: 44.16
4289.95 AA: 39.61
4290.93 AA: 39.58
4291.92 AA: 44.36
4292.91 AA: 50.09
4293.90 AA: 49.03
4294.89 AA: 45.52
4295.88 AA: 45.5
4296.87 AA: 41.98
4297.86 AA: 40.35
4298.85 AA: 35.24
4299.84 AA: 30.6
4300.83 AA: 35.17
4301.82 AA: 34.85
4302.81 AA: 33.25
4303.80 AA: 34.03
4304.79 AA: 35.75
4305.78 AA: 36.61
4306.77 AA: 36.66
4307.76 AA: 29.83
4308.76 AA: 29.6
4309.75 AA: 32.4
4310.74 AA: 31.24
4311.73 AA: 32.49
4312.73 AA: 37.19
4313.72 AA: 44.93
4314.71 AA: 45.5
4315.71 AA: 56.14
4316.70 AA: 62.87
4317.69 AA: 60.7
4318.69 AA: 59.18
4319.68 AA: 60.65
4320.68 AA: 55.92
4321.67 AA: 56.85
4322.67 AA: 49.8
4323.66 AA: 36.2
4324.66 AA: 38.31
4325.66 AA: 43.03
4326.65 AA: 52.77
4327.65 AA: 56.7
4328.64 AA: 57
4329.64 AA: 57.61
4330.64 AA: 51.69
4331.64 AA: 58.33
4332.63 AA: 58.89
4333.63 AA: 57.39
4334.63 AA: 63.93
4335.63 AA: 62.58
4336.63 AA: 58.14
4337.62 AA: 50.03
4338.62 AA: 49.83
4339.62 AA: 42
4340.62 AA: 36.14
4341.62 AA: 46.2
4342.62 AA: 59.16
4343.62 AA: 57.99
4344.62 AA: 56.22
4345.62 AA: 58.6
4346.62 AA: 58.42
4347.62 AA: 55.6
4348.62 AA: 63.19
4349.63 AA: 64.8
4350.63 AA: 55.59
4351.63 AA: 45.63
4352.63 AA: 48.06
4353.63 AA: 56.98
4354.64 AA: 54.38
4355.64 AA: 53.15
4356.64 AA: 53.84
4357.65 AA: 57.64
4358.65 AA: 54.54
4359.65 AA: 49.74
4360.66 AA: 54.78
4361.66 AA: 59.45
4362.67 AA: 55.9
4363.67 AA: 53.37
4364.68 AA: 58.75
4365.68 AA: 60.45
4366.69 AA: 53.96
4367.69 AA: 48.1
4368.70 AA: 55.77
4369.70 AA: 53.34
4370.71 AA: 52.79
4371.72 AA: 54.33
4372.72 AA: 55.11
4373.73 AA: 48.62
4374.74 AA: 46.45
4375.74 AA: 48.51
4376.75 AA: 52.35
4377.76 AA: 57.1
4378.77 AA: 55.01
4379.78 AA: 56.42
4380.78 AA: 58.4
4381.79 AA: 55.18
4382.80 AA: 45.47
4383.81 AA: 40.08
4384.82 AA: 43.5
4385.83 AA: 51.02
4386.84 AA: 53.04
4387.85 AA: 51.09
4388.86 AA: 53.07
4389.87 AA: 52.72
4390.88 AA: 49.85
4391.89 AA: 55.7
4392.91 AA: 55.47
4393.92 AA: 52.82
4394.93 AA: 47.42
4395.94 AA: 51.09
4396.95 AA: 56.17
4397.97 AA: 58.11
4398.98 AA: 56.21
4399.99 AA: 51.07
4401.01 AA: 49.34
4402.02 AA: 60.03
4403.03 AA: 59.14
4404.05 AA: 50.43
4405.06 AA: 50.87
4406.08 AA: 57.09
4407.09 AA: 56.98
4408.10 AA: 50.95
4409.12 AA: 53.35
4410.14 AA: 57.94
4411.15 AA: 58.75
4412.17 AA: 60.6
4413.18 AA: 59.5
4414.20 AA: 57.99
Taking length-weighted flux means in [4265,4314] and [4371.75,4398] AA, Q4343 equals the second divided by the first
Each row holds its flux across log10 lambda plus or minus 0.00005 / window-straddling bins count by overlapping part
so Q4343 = 1.21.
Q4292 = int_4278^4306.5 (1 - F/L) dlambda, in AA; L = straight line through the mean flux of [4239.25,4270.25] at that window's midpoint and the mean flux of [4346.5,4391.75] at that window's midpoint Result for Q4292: 4.7 AA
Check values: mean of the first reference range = 50.1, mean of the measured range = 42.7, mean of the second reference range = 53.4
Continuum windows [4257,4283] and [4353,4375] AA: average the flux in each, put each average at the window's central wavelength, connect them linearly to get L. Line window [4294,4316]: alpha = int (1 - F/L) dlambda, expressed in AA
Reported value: 5.72 AA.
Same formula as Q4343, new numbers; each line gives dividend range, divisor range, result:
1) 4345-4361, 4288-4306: 1.38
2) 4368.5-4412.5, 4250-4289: 1.09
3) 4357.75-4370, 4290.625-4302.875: 1.35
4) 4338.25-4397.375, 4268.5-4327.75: 1.19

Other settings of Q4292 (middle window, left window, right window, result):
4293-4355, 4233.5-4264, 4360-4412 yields 4.2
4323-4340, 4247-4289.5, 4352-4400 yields -0.5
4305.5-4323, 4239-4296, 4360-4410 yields 1.7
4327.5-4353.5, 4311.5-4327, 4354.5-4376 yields -1.7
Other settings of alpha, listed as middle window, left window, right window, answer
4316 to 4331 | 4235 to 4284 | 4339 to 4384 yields -0.41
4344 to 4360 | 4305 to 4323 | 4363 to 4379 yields -1.52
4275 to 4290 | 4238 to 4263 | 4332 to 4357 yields 1.08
